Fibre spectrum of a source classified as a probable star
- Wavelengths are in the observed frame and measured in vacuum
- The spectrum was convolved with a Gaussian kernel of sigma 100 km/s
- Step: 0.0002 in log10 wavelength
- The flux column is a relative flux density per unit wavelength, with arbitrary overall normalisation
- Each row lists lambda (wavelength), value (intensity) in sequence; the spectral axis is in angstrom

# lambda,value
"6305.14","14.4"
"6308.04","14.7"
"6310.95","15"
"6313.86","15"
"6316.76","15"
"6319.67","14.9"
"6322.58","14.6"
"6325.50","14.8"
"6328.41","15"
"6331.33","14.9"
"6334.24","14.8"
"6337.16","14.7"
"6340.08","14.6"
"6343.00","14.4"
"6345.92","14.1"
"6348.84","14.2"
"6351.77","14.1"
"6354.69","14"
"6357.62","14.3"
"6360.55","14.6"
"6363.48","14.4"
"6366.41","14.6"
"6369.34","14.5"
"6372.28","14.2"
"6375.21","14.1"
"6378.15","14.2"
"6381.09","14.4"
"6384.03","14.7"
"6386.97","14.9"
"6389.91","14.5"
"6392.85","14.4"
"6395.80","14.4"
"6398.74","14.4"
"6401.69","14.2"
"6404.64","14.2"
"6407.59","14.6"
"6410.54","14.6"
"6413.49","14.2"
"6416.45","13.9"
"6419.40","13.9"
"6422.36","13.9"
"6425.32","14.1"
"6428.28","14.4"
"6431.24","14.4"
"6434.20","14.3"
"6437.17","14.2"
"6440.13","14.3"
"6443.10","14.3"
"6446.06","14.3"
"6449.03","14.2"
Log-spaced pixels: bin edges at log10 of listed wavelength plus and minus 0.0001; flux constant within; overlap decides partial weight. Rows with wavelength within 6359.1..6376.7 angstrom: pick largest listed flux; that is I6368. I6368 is 14.6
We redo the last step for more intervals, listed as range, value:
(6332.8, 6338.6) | 14.8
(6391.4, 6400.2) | 14.4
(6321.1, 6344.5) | 15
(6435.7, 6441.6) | 14.3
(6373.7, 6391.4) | 14.9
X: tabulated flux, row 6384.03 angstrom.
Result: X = 14.7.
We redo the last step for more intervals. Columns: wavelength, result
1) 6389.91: 14.5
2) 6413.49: 14.2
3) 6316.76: 15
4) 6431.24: 14.4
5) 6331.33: 14.9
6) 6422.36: 13.9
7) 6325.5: 14.8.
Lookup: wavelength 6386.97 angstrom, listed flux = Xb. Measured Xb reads 14.9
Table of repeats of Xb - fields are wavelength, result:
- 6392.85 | 14.4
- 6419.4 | 13.9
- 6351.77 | 14.1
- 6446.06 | 14.3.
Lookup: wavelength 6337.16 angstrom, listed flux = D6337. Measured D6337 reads 14.7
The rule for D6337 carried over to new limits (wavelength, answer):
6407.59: 14.6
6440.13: 14.3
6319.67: 14.9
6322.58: 14.6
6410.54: 14.6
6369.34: 14.5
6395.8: 14.4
